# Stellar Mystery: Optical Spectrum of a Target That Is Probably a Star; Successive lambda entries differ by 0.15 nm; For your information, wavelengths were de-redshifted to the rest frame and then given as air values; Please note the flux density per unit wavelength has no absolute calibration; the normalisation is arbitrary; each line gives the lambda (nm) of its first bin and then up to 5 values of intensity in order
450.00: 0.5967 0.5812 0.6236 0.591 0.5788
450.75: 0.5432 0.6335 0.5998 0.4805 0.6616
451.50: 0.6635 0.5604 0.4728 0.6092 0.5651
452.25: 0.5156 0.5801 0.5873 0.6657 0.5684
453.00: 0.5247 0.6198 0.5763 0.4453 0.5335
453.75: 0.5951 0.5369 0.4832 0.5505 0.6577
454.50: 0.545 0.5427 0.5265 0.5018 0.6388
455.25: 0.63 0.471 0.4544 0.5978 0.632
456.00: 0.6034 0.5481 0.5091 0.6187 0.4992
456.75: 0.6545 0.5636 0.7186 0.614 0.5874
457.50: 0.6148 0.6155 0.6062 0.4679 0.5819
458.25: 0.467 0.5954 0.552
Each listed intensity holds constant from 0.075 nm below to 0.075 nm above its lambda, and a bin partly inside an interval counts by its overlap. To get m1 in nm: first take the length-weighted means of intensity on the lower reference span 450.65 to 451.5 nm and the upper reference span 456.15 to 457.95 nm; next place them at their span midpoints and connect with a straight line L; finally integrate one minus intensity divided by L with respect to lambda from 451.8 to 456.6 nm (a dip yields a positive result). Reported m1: 0.26 nm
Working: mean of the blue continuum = 0.591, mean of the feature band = 0.56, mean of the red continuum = 0.592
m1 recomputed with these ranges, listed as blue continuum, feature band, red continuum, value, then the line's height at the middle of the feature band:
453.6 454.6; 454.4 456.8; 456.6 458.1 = 0.068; 0.577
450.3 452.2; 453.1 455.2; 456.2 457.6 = 0.126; 0.589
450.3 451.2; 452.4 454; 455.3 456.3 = 0.007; 0.567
